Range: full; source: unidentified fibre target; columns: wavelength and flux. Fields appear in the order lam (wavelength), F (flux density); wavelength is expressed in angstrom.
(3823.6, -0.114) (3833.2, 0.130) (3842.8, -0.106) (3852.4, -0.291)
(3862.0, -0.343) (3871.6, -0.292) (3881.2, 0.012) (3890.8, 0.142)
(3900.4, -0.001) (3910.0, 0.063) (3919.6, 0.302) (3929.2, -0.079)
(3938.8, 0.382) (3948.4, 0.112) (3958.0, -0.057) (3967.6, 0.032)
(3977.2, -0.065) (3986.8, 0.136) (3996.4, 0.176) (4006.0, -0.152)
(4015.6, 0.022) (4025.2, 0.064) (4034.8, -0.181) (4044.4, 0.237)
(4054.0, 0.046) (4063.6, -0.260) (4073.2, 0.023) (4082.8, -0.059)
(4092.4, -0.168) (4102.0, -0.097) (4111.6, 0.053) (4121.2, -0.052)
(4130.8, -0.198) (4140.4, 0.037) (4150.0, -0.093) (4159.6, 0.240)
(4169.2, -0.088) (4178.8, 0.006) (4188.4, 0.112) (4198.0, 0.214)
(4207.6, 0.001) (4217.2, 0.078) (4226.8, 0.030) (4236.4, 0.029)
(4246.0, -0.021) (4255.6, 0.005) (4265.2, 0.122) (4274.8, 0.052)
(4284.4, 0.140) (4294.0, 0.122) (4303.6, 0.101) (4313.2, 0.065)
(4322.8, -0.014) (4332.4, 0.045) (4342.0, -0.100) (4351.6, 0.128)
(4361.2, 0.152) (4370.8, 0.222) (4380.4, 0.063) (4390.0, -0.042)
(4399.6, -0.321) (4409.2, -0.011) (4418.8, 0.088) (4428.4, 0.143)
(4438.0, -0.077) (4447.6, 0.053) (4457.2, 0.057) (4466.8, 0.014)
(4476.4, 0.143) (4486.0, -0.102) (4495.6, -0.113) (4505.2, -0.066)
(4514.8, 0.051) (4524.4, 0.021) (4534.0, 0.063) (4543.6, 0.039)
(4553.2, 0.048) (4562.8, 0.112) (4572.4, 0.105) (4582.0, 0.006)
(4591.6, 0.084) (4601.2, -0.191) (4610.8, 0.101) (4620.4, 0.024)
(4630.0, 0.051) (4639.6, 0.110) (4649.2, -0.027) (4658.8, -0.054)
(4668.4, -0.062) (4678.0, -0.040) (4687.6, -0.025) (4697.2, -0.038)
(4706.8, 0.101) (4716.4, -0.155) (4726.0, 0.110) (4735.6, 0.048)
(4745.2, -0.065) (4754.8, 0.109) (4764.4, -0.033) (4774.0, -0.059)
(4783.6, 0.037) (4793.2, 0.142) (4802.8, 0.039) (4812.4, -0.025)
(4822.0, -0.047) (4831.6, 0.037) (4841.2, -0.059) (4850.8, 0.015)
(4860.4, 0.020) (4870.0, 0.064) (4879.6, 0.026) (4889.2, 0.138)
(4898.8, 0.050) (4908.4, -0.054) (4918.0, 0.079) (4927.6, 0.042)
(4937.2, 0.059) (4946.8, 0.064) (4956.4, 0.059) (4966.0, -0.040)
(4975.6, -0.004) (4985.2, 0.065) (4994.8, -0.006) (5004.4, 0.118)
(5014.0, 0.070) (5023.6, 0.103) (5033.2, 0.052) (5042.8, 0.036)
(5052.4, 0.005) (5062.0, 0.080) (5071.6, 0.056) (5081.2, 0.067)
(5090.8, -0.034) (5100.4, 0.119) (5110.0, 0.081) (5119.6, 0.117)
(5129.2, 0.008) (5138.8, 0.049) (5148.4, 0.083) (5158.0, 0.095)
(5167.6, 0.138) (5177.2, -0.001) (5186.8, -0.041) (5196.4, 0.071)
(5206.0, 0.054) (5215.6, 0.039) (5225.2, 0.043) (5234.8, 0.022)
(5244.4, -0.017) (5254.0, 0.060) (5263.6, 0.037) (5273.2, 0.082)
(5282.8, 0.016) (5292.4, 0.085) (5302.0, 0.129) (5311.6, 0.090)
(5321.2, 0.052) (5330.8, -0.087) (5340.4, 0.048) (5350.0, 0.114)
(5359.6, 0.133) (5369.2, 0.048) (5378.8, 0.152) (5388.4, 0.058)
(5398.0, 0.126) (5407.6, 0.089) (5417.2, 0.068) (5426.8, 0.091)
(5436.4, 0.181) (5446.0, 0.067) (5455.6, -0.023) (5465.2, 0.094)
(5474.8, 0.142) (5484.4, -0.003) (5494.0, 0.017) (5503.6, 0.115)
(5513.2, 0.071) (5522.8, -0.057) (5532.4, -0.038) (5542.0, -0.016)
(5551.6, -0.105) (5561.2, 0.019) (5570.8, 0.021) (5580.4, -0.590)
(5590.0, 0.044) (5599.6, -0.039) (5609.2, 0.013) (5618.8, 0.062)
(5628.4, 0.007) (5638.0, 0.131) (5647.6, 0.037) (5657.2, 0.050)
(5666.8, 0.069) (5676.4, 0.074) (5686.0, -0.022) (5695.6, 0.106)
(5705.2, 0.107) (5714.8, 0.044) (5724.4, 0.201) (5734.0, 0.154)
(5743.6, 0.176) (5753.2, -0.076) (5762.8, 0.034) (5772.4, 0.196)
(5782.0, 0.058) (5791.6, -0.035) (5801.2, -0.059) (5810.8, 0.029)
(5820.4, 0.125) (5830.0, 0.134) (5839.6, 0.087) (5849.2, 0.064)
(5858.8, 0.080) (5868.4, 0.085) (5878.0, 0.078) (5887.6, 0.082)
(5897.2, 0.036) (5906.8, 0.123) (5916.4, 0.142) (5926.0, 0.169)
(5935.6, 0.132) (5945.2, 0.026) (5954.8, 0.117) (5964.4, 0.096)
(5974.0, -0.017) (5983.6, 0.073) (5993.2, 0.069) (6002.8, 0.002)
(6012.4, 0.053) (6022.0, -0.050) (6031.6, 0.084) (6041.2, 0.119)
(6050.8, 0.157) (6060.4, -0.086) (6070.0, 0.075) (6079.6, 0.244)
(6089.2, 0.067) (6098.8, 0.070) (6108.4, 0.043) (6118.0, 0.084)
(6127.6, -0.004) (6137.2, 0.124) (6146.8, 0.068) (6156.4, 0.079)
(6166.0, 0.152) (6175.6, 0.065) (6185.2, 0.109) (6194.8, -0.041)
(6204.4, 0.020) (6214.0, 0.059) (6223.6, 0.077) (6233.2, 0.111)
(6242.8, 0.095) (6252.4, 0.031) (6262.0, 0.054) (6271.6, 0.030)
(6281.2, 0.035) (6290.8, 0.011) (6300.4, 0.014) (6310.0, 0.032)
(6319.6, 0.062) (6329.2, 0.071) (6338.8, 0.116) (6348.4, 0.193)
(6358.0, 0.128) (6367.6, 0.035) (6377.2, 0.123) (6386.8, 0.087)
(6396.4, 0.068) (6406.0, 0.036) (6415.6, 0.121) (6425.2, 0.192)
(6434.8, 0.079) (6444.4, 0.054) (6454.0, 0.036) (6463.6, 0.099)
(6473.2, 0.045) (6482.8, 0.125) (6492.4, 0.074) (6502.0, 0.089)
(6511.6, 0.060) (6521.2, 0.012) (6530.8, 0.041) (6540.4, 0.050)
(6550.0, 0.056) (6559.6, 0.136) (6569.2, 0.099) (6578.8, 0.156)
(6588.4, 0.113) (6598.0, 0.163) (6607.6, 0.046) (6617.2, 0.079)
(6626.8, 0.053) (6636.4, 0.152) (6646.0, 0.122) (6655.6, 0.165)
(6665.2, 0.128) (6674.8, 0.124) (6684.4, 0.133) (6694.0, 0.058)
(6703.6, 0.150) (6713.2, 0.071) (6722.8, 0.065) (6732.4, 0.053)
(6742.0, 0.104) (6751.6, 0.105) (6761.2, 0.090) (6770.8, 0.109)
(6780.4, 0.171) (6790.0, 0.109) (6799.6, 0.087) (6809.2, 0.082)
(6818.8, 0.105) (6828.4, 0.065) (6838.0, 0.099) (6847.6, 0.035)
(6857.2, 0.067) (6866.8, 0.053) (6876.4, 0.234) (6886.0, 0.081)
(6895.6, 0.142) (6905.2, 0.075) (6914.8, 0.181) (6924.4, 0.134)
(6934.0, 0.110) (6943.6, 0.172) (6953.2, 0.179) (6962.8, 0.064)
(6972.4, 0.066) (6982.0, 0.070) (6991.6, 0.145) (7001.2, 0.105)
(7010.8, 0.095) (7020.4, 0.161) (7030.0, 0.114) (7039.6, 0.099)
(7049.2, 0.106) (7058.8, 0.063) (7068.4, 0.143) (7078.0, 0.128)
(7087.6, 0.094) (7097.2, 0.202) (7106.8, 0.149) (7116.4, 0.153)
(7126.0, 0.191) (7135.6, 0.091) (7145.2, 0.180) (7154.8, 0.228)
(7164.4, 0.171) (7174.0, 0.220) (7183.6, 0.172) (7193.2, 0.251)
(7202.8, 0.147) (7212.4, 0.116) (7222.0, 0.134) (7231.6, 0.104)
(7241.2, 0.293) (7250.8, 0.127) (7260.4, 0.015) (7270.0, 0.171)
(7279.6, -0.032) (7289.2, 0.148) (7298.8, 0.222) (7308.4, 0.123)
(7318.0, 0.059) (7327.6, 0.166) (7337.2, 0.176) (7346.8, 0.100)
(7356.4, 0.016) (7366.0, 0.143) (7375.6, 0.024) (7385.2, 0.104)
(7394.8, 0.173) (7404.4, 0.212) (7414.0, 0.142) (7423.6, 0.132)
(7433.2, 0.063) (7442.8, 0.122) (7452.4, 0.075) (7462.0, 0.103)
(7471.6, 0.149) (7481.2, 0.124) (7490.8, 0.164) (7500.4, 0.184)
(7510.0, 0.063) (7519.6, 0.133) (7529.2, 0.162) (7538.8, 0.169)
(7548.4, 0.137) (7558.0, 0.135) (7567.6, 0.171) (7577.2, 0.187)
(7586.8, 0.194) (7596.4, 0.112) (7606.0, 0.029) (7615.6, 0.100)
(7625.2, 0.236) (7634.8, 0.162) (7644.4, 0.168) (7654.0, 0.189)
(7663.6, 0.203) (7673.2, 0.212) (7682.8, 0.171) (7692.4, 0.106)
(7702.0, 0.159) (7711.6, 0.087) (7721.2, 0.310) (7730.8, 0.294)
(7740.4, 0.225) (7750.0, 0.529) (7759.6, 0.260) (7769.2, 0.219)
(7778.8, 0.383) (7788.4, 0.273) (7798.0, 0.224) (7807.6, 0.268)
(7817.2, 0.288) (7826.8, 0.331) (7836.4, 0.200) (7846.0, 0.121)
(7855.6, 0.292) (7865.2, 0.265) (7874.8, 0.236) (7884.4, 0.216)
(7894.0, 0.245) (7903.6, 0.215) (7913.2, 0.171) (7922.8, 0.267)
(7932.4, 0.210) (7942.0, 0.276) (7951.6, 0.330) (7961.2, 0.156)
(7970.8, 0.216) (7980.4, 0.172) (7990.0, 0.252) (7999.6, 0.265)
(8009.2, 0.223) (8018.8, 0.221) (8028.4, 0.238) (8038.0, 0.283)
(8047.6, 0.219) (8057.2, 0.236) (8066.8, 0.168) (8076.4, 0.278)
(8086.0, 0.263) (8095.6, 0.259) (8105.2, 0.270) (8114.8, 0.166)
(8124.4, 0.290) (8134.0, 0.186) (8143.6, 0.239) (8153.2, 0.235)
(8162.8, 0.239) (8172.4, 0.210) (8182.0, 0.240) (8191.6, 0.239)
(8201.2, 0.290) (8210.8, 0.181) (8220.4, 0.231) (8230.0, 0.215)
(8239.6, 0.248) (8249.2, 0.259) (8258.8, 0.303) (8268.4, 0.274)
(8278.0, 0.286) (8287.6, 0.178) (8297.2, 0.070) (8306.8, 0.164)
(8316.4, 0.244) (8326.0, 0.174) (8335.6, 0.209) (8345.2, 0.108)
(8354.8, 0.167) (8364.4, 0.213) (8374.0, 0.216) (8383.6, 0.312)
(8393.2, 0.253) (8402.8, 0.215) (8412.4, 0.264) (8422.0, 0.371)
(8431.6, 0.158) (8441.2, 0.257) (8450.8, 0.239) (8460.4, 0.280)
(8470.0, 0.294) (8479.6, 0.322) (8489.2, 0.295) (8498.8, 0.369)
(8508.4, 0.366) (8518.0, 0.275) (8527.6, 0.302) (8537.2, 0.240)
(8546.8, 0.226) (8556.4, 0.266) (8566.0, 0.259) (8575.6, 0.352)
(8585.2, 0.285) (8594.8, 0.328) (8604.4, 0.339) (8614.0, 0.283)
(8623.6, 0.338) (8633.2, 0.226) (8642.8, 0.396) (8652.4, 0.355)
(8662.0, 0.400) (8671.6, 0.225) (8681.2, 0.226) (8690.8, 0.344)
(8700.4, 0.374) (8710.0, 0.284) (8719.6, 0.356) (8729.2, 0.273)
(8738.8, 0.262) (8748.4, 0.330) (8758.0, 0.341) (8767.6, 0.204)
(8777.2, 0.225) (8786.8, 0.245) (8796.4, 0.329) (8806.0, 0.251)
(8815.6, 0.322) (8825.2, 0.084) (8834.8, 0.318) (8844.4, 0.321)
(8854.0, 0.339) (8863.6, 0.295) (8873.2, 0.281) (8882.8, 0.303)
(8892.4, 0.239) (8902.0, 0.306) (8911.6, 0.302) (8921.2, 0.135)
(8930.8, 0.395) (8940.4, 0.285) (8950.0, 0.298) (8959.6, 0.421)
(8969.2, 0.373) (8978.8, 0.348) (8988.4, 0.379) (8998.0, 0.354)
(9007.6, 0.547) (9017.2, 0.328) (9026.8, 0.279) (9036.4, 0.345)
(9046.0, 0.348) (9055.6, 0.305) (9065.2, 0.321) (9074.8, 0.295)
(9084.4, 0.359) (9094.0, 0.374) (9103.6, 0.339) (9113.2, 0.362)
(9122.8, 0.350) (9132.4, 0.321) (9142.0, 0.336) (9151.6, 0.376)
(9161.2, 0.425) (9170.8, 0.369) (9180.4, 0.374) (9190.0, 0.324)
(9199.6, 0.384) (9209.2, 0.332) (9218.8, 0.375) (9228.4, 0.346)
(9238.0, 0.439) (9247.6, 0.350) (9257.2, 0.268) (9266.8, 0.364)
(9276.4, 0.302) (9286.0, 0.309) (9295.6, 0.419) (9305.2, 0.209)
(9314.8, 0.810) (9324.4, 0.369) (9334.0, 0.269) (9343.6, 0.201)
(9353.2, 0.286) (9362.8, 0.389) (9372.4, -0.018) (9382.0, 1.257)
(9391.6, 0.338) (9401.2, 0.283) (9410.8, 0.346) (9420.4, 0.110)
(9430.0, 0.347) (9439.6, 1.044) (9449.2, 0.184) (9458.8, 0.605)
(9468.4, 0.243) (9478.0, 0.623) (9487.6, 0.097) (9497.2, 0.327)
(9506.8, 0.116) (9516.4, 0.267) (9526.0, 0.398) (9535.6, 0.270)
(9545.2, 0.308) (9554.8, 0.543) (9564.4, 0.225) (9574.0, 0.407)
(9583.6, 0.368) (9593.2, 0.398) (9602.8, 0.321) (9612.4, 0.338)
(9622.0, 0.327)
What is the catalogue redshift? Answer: 0.94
